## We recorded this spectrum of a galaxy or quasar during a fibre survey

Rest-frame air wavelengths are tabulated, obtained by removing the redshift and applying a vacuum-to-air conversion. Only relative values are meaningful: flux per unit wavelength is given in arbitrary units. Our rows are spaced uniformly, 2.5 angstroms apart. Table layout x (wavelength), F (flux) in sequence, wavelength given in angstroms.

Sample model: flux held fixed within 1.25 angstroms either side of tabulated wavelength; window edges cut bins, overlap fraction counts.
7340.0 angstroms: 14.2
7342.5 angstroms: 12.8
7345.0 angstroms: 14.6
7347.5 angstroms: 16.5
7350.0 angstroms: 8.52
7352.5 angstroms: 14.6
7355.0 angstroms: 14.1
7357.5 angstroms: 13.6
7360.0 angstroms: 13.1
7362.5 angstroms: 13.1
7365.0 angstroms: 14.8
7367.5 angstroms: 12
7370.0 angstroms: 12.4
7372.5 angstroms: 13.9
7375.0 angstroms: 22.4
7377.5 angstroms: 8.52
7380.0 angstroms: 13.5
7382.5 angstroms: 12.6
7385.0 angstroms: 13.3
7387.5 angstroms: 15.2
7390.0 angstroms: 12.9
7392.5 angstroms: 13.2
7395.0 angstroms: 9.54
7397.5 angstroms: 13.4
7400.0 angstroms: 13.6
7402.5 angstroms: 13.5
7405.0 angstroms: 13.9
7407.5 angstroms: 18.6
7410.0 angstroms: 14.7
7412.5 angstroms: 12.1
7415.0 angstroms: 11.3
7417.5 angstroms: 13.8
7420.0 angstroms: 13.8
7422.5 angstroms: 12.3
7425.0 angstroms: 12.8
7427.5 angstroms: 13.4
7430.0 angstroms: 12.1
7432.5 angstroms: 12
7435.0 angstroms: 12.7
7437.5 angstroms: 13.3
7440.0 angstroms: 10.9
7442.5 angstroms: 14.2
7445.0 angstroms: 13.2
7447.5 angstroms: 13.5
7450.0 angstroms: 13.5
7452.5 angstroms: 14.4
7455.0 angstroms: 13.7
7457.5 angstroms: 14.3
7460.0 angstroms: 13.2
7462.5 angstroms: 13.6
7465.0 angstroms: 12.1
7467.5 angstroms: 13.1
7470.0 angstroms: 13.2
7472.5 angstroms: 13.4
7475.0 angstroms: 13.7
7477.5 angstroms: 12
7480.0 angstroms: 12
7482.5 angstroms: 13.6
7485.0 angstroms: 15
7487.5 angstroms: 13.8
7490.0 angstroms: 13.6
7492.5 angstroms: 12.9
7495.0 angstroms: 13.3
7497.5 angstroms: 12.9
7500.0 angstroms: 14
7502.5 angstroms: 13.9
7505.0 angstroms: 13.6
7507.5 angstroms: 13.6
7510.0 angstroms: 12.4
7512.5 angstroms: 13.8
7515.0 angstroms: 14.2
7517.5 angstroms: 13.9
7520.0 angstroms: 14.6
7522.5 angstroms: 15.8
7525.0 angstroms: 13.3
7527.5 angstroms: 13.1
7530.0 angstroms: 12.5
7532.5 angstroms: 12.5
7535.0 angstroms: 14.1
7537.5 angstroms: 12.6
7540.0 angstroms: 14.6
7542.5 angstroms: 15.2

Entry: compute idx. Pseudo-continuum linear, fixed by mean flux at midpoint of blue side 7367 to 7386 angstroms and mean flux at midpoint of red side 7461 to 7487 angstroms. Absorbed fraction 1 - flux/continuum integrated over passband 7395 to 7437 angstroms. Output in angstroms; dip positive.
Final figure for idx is 0.6 angstroms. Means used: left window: 13.6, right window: 13.2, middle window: 13.3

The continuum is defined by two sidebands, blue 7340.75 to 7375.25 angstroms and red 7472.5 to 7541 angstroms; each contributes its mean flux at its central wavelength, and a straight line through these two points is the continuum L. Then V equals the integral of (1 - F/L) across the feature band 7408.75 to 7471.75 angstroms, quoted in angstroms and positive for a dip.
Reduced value 2.55 angstroms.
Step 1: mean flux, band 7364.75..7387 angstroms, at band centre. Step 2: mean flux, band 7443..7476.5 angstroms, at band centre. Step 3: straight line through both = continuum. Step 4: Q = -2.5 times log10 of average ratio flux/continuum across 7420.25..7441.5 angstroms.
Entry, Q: 0.085 mag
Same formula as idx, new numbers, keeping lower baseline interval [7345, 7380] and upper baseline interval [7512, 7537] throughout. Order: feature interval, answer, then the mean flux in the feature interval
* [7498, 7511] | 0.24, 13.5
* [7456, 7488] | 0.99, 13.3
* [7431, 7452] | 1.16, 13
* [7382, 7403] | 1.03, 13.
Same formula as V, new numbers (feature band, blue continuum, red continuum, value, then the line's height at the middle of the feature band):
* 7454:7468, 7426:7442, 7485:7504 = -0.39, 13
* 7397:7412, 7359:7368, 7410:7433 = -1.88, 12.9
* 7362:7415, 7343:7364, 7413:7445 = -1.96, 13.1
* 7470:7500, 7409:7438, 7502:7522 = 0.45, 13.5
